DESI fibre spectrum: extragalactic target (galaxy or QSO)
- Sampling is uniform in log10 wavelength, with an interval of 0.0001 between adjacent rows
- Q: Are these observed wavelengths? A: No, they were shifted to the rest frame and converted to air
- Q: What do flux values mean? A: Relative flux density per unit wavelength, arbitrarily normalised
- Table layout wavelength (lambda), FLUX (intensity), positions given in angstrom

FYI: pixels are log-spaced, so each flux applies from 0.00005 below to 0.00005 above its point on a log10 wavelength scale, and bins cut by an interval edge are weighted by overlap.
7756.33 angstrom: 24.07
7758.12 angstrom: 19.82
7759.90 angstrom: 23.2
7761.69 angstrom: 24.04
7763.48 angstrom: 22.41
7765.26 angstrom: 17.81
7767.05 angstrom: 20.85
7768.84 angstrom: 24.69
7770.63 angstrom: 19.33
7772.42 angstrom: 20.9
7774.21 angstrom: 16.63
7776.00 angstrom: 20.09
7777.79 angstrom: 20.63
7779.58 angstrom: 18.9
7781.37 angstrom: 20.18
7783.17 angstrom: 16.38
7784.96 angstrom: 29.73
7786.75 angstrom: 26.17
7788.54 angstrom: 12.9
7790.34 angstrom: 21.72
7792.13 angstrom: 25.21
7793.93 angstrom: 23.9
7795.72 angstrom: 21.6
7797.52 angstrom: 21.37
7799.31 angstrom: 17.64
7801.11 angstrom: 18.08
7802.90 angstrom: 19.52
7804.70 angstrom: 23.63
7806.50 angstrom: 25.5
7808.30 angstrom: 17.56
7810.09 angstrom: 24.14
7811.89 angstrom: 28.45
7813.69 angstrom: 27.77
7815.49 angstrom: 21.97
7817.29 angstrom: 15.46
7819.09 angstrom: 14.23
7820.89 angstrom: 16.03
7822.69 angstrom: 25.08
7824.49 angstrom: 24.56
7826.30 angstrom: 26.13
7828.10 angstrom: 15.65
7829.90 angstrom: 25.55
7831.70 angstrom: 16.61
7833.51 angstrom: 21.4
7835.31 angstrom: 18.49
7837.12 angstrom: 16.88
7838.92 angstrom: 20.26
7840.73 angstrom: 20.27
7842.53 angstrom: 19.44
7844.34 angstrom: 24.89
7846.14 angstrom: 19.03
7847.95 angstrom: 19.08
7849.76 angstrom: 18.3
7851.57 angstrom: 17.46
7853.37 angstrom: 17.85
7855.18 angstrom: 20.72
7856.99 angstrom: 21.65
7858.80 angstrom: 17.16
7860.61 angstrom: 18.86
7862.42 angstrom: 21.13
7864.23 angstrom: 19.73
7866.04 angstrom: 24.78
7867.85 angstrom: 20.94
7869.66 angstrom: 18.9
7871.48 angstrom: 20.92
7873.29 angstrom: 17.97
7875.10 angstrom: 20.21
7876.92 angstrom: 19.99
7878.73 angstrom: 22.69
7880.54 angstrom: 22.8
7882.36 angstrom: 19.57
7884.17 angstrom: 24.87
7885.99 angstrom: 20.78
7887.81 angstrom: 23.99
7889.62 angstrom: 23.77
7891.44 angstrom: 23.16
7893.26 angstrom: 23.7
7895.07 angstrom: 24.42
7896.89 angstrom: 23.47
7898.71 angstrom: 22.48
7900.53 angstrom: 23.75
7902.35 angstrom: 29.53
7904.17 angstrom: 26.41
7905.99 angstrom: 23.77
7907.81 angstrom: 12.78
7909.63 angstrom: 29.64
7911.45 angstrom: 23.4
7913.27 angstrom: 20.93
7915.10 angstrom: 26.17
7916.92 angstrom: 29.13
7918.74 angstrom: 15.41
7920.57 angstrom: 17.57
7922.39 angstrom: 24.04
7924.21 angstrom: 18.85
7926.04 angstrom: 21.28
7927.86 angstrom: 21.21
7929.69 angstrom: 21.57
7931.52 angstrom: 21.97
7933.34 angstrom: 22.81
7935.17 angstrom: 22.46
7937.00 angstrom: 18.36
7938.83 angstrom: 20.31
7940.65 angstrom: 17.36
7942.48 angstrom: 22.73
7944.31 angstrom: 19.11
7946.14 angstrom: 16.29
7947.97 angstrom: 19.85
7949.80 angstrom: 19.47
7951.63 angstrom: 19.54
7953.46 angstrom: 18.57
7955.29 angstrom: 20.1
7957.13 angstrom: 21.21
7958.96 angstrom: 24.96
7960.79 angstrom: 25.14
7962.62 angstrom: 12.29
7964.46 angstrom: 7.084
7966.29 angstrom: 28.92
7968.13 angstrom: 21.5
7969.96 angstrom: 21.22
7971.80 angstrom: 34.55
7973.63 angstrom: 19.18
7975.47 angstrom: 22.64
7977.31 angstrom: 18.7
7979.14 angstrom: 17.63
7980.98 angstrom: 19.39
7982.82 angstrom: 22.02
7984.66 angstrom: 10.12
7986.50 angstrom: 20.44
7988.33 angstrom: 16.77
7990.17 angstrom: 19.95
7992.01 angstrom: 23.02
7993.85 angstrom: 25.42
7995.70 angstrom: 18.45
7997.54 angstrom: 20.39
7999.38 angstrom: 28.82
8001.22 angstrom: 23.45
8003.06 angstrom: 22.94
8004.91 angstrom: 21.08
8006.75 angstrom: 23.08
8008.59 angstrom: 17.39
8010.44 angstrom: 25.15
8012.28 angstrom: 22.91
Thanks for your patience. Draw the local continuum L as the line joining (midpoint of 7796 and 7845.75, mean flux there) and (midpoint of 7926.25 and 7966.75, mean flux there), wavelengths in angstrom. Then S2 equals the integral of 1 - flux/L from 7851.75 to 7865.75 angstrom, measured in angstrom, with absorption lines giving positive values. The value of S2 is 0.7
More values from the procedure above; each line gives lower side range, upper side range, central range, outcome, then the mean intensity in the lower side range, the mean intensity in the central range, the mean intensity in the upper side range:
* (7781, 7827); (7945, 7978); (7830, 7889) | 2.8 angstrom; 21.7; 20.3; 20.6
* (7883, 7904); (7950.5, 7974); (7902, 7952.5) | 2.7 angstrom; 24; 21.4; 21.1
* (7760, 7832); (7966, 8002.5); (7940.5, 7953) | 1.3 angstrom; 21.3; 19.3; 21.5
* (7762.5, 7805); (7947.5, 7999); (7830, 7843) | 0.8 angstrom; 20.8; 19.4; 20.4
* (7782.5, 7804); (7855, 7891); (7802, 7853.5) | 1.0 angstrom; 21.3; 20.8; 21.1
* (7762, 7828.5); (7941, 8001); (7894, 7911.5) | -2.7 angstrom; 21.2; 24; 20.5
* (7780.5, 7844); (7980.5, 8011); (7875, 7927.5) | -4.1 angstrom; 21.2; 22.7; 21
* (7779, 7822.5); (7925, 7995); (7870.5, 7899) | -1.9 angstrom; 21.2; 22.2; 20.4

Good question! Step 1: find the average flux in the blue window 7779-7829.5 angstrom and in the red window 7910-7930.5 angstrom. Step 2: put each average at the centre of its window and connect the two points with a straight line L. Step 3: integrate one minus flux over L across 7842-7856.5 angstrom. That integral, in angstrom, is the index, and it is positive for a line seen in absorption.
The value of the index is 1.3 angstrom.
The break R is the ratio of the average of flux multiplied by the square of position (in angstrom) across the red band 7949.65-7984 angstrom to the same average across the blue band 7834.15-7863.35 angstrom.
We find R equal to 1.09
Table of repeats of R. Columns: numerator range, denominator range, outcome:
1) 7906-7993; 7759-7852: 1.02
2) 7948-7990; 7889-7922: 0.87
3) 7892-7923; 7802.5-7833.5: 1.10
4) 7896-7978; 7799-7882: 1.07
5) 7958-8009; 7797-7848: 1.05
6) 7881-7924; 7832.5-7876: 1.18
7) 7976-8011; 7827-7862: 1.10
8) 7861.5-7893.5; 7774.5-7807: 1.05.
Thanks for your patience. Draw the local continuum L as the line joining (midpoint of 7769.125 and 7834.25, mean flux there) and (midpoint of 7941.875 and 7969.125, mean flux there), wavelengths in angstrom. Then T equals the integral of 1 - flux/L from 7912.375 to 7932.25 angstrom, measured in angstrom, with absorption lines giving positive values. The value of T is -1.6 angstrom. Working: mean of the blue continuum 21.2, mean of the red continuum 19.8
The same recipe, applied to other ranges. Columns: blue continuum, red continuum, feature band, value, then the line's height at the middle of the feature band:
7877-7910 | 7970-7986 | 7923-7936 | 0.3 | 22.1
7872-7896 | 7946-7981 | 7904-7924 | -0.8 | 21.5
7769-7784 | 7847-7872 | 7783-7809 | -2.8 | 19.5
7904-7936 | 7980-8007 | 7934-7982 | 2.6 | 21.5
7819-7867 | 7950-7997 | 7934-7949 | 0.5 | 20.3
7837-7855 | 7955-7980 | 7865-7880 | -0.7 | 19.9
